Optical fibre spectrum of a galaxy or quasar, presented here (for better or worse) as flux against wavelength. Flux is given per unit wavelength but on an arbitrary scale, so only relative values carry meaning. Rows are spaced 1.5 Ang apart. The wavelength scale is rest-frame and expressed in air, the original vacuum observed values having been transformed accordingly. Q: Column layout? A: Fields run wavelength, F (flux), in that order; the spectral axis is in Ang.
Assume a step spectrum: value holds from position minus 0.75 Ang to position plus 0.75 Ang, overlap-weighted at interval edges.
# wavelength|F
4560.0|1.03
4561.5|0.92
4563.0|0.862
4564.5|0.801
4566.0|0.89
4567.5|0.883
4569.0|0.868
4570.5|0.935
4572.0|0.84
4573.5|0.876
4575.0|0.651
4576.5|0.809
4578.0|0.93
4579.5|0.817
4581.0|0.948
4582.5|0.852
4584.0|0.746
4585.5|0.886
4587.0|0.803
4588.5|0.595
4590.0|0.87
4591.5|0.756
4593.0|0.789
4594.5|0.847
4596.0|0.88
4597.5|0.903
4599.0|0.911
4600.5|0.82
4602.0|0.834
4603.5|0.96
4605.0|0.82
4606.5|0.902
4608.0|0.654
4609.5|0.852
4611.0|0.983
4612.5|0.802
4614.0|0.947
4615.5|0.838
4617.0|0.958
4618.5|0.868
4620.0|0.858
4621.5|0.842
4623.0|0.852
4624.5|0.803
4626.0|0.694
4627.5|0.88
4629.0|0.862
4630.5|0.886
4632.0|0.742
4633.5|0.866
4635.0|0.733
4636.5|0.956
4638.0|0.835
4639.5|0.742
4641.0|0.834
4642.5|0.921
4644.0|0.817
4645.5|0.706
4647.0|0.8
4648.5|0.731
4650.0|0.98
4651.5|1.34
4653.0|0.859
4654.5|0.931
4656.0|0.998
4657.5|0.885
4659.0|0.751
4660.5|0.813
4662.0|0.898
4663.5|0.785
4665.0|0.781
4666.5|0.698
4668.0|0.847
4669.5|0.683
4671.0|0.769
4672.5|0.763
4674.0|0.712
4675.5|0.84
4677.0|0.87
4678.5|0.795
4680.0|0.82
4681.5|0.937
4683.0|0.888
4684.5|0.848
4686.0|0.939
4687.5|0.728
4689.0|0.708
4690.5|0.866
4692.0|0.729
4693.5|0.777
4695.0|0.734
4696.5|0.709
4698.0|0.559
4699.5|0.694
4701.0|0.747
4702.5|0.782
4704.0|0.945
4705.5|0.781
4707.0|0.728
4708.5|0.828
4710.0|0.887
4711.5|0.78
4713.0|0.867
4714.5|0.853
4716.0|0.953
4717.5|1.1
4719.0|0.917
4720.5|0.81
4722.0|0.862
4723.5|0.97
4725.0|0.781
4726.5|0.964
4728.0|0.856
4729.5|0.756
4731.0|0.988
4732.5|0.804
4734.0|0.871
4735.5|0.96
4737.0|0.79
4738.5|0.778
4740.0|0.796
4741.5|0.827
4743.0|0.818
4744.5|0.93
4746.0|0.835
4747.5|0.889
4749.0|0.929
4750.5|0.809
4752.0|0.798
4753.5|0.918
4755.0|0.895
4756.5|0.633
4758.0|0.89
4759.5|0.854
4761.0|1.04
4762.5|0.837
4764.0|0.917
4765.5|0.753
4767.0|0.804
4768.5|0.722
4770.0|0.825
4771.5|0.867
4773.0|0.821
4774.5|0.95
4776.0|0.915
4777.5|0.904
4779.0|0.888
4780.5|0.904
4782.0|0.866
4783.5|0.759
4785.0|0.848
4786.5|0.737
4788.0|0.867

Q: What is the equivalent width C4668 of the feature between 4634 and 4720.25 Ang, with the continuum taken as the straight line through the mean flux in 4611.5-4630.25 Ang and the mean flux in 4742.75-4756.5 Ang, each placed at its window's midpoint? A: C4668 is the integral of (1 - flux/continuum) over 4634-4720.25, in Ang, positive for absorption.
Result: 2.8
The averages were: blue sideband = 0.853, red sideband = 0.858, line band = 0.828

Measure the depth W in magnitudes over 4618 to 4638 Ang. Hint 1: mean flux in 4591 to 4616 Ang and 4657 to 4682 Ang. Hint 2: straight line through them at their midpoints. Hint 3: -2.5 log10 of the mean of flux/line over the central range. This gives 0.00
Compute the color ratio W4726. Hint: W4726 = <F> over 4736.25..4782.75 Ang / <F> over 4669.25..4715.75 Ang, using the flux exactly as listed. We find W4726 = 1.1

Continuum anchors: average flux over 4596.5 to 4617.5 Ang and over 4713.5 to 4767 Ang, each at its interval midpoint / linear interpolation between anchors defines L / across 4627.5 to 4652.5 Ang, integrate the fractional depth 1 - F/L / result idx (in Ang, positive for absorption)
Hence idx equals 0.25 Ang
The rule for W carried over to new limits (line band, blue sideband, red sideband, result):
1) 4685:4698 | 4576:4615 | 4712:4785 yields 0.125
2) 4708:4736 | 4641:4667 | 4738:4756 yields -0.038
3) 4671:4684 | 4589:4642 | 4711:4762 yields 0.041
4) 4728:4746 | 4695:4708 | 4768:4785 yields -0.065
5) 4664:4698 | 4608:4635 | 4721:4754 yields 0.087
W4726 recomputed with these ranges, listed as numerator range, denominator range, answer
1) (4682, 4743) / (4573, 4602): 1.00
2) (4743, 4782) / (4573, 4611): 1.04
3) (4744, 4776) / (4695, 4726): 1.03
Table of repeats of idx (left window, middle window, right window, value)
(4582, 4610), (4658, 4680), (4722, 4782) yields 1.4 Ang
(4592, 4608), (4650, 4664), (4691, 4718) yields -1.7 Ang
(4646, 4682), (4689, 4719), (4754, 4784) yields 1.4 Ang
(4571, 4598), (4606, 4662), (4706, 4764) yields -1.5 Ang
